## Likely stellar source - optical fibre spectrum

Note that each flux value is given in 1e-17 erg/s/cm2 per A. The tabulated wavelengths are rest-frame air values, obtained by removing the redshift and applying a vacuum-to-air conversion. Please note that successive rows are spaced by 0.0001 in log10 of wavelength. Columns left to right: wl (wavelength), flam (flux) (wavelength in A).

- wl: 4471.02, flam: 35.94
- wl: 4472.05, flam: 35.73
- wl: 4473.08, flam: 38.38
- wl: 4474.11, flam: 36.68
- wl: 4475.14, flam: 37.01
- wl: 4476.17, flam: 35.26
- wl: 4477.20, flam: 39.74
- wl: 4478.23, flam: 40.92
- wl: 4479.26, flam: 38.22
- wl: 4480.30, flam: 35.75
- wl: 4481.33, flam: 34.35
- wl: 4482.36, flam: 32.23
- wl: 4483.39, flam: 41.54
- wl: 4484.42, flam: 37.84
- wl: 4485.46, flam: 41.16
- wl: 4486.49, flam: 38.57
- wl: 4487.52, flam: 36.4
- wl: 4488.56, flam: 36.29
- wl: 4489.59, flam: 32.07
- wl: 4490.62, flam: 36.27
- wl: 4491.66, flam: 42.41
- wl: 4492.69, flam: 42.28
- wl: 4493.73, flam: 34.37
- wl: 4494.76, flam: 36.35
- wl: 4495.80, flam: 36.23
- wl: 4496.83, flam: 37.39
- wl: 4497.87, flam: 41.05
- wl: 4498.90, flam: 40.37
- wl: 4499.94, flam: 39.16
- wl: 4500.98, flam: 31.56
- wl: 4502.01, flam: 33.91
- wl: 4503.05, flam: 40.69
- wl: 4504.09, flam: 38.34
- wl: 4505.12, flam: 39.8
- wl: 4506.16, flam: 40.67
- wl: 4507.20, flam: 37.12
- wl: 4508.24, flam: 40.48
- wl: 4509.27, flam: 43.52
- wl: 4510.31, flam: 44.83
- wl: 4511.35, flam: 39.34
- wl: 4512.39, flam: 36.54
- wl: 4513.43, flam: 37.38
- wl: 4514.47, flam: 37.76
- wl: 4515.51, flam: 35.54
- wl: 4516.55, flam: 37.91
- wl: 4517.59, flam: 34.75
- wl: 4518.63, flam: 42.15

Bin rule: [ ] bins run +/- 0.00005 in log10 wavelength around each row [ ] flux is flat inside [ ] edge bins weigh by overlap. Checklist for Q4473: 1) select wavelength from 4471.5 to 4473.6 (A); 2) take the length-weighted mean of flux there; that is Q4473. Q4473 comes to 37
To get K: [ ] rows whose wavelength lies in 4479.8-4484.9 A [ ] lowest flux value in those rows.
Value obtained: 32.23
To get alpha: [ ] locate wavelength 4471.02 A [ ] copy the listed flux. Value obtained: 35.94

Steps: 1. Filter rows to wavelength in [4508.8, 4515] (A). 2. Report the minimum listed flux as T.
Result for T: 36.54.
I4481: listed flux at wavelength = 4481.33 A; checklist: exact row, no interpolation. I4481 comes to 34.35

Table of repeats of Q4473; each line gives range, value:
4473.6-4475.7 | 36.8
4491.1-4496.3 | 38.3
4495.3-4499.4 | 38.8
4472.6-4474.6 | 37.5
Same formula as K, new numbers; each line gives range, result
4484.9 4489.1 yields 36.29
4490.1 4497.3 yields 34.37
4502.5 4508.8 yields 37.12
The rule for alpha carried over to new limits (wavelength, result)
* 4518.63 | 42.15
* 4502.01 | 33.91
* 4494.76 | 36.35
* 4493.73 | 34.37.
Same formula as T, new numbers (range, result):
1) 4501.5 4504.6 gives 33.91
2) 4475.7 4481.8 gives 34.35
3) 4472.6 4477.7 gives 35.26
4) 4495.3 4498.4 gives 36.23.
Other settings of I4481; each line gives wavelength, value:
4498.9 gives 40.37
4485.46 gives 41.16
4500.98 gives 31.56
